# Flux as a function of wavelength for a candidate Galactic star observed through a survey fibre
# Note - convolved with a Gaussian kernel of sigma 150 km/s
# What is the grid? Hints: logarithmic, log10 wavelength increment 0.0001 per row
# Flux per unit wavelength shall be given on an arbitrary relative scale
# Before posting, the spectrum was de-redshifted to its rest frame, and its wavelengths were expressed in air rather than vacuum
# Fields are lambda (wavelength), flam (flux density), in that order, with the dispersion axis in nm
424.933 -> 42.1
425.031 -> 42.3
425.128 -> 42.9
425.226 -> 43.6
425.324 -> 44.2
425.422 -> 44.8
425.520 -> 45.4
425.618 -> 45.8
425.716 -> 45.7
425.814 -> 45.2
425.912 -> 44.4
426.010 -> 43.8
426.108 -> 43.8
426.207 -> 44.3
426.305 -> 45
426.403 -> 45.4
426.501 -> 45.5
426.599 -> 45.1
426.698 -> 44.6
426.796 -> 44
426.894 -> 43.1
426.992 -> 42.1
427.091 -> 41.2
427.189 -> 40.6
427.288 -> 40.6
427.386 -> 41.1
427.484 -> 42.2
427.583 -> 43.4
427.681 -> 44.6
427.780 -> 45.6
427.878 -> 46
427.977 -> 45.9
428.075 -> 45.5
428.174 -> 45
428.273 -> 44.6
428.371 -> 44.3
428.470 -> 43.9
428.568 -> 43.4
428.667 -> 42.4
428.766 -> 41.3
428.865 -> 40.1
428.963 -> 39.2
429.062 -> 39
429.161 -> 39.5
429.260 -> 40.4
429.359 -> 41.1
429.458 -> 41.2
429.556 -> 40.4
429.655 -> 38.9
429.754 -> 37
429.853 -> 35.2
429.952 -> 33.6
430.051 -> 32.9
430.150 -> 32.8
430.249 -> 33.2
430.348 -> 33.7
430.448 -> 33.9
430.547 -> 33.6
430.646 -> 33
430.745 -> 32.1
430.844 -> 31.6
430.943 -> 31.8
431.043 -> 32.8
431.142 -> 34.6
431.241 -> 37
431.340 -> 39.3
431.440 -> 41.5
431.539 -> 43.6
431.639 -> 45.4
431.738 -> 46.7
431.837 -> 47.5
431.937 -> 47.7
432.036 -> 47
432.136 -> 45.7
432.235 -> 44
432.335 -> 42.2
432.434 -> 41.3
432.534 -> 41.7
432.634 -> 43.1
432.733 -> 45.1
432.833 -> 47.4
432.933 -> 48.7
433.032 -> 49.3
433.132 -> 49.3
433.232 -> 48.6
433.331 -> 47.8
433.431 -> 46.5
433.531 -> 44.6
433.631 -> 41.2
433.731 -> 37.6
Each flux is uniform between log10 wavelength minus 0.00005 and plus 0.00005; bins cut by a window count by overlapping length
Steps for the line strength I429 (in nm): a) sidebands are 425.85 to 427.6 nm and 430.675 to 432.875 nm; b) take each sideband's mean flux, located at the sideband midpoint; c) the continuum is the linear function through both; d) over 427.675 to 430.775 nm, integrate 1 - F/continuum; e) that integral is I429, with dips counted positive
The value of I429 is 0.21 nm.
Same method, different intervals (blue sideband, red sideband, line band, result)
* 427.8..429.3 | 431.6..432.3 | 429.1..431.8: 0.47 nm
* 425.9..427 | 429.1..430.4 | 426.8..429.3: -0.12 nm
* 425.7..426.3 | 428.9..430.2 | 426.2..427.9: -0.04 nm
